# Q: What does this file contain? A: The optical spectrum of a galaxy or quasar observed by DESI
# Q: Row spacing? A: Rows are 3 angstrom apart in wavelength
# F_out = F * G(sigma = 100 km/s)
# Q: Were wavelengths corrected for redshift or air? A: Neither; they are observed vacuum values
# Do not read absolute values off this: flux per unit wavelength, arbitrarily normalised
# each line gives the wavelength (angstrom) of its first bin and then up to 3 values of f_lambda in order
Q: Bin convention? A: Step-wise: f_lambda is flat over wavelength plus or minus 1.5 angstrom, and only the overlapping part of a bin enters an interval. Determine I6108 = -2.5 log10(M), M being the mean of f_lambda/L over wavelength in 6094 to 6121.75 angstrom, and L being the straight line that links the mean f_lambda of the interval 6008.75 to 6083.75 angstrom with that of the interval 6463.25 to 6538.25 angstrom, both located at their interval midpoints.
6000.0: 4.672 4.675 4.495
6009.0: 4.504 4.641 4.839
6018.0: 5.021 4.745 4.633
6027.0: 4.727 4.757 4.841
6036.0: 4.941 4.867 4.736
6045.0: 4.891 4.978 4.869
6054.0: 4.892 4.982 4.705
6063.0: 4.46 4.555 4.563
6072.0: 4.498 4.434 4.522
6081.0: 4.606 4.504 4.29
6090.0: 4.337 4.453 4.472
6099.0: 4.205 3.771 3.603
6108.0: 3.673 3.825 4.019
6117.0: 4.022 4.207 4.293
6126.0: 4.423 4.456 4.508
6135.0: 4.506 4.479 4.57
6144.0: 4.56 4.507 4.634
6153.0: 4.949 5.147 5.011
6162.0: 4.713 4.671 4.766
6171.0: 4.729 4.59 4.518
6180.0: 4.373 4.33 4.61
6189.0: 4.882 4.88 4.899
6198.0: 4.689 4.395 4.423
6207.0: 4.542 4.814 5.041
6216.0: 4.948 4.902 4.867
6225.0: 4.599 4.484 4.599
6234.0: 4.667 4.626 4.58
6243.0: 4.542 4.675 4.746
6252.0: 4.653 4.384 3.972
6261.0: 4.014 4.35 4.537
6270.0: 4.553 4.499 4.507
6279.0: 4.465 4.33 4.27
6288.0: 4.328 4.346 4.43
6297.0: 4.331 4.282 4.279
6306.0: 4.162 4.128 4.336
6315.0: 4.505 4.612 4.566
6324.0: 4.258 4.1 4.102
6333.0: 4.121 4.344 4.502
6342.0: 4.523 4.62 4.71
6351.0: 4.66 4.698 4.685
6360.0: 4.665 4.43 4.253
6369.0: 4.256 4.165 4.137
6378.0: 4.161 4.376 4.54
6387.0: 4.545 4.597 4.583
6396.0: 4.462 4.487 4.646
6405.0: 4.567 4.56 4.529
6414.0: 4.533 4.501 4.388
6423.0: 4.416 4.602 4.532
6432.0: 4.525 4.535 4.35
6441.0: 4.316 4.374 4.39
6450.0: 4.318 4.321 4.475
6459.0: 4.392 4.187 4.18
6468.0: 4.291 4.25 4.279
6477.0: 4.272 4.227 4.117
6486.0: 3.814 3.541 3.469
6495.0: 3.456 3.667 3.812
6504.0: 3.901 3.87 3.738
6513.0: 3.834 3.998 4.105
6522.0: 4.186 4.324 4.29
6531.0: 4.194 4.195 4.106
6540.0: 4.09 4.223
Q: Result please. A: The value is 0.16 mag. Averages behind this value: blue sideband 4.73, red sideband 4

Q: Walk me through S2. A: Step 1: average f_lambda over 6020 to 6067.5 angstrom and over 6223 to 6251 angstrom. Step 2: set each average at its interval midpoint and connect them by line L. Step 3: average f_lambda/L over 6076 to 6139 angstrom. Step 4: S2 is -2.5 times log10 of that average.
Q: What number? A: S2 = 0.12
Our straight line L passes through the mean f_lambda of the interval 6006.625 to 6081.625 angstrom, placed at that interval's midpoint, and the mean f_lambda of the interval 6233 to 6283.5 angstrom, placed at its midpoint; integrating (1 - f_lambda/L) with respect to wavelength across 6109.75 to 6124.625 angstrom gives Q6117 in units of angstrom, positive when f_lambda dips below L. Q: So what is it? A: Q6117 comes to 1.8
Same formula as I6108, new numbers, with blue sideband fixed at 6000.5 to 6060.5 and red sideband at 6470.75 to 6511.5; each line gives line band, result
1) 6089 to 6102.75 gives 0.09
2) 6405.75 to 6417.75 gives -0.13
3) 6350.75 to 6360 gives -0.13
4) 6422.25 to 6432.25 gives -0.13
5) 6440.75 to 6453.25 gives -0.10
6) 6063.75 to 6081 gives 0.04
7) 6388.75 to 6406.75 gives -0.13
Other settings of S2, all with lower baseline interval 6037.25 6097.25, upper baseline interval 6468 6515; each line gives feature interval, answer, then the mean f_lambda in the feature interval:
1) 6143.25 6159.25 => -0.07 mag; 4.8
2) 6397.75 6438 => -0.13 mag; 4.52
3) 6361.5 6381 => -0.04 mag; 4.24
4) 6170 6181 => -0.03 mag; 4.55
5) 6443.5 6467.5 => -0.10 mag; 4.33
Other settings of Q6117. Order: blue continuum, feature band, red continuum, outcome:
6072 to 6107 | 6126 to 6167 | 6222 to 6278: -2.8 angstrom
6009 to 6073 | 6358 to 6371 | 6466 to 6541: -0.5 angstrom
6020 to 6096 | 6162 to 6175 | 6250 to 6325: -0.5 angstrom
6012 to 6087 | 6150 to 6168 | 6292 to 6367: -1.0 angstrom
